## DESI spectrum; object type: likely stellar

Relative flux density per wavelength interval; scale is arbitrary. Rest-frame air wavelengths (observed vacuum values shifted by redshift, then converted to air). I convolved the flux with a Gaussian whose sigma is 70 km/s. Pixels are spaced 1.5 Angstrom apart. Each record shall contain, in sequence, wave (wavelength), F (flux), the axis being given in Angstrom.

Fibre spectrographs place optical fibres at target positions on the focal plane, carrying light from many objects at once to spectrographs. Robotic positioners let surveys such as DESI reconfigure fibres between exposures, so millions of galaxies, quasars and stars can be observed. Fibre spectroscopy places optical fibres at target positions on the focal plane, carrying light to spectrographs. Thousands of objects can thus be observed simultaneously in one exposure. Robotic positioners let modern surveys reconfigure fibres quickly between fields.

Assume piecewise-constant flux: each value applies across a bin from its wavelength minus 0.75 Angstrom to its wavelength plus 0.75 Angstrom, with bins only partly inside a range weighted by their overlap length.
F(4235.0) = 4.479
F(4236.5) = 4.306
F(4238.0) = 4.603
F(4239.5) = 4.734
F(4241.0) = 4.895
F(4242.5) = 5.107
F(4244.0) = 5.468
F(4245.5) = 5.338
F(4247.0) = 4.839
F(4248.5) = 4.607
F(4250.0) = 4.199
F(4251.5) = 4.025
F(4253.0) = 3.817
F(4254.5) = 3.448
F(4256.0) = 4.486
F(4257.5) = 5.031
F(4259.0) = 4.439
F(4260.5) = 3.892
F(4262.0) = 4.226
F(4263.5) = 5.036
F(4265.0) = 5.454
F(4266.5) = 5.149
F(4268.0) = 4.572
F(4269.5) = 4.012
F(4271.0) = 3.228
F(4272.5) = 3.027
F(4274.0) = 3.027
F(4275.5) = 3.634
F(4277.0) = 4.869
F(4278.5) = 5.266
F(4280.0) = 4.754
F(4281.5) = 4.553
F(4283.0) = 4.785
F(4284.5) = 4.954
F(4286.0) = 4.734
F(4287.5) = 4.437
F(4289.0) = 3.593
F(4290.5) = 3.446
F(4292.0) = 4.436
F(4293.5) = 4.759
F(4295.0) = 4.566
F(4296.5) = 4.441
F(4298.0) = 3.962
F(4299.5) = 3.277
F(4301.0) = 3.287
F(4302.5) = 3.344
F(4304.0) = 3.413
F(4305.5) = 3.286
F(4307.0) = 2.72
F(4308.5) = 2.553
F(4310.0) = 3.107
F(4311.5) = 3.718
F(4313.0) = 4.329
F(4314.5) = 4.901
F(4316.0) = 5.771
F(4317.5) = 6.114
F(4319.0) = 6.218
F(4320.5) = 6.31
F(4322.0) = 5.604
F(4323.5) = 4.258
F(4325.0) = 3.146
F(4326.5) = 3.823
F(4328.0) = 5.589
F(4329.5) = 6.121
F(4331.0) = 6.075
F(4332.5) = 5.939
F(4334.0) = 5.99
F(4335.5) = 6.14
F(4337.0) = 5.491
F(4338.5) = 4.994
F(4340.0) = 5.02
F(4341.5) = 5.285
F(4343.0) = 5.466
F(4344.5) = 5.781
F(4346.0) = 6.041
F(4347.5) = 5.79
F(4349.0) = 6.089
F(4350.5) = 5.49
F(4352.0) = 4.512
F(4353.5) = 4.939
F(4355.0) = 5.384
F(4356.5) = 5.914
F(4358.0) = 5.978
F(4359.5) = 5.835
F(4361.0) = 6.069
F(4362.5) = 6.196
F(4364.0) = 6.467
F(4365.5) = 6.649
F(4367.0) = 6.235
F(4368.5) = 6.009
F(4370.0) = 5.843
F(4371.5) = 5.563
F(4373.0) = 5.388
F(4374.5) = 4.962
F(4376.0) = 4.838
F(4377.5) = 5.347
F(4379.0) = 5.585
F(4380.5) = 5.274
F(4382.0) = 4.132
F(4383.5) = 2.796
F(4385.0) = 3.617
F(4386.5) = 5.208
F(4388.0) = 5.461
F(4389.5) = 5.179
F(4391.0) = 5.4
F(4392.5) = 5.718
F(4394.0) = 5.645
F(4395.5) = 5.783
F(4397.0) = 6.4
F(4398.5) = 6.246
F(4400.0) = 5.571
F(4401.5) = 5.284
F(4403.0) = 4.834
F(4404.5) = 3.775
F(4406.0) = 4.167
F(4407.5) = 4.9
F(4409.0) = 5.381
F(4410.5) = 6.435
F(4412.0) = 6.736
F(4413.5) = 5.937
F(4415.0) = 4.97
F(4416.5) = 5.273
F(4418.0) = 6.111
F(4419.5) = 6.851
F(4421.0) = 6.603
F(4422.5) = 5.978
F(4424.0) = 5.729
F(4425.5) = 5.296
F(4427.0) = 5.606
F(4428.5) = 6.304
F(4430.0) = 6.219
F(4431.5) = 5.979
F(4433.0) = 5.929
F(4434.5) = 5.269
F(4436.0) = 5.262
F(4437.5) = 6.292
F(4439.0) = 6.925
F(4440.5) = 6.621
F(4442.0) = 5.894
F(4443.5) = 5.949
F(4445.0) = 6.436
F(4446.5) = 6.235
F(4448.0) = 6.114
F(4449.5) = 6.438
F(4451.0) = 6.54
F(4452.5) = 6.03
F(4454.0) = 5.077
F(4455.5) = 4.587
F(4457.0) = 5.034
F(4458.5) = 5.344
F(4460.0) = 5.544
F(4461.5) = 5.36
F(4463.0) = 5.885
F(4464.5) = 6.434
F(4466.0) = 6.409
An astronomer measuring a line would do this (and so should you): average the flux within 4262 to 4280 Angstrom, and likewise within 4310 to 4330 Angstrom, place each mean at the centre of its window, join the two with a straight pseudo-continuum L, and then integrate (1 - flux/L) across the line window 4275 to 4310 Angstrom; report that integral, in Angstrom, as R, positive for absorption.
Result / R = 4.2 Angstrom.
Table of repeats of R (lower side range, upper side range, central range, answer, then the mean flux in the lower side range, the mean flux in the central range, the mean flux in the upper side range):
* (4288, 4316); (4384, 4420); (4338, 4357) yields -3.8 Angstrom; 3.79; 5.44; 5.43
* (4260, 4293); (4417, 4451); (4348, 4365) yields -1.6 Angstrom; 4.33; 5.73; 6.1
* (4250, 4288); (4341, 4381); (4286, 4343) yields 4.9 Angstrom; 4.35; 4.59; 5.67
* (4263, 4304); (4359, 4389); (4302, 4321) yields 1.3 Angstrom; 4.22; 4.28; 5.37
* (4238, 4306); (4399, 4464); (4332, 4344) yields -1.6 Angstrom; 4.31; 5.54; 5.74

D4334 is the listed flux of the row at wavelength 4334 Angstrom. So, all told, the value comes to 5.99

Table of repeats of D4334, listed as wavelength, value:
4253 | 3.817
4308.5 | 2.553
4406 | 4.167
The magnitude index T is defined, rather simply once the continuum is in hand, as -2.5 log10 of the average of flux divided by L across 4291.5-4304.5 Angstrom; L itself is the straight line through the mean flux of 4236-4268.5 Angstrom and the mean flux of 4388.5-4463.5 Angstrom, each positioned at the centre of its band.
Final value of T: 0.239 mag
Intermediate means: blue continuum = 4.62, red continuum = 5.74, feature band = 3.94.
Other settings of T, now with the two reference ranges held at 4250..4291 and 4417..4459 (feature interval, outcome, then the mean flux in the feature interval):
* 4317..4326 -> -0.091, 5.21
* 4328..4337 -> -0.212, 5.97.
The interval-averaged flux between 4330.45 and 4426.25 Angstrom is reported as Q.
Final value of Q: 5.53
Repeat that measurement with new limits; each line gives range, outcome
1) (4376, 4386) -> 4.51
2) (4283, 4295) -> 4.38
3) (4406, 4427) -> 5.79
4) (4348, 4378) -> 5.69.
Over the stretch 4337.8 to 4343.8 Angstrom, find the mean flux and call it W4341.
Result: 5.2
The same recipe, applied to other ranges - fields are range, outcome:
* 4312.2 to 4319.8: 5.46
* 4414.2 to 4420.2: 5.79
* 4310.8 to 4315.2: 4.32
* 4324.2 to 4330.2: 4.65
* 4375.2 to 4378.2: 5.09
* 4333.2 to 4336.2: 6.06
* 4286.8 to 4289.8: 4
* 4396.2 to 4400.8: 6.06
